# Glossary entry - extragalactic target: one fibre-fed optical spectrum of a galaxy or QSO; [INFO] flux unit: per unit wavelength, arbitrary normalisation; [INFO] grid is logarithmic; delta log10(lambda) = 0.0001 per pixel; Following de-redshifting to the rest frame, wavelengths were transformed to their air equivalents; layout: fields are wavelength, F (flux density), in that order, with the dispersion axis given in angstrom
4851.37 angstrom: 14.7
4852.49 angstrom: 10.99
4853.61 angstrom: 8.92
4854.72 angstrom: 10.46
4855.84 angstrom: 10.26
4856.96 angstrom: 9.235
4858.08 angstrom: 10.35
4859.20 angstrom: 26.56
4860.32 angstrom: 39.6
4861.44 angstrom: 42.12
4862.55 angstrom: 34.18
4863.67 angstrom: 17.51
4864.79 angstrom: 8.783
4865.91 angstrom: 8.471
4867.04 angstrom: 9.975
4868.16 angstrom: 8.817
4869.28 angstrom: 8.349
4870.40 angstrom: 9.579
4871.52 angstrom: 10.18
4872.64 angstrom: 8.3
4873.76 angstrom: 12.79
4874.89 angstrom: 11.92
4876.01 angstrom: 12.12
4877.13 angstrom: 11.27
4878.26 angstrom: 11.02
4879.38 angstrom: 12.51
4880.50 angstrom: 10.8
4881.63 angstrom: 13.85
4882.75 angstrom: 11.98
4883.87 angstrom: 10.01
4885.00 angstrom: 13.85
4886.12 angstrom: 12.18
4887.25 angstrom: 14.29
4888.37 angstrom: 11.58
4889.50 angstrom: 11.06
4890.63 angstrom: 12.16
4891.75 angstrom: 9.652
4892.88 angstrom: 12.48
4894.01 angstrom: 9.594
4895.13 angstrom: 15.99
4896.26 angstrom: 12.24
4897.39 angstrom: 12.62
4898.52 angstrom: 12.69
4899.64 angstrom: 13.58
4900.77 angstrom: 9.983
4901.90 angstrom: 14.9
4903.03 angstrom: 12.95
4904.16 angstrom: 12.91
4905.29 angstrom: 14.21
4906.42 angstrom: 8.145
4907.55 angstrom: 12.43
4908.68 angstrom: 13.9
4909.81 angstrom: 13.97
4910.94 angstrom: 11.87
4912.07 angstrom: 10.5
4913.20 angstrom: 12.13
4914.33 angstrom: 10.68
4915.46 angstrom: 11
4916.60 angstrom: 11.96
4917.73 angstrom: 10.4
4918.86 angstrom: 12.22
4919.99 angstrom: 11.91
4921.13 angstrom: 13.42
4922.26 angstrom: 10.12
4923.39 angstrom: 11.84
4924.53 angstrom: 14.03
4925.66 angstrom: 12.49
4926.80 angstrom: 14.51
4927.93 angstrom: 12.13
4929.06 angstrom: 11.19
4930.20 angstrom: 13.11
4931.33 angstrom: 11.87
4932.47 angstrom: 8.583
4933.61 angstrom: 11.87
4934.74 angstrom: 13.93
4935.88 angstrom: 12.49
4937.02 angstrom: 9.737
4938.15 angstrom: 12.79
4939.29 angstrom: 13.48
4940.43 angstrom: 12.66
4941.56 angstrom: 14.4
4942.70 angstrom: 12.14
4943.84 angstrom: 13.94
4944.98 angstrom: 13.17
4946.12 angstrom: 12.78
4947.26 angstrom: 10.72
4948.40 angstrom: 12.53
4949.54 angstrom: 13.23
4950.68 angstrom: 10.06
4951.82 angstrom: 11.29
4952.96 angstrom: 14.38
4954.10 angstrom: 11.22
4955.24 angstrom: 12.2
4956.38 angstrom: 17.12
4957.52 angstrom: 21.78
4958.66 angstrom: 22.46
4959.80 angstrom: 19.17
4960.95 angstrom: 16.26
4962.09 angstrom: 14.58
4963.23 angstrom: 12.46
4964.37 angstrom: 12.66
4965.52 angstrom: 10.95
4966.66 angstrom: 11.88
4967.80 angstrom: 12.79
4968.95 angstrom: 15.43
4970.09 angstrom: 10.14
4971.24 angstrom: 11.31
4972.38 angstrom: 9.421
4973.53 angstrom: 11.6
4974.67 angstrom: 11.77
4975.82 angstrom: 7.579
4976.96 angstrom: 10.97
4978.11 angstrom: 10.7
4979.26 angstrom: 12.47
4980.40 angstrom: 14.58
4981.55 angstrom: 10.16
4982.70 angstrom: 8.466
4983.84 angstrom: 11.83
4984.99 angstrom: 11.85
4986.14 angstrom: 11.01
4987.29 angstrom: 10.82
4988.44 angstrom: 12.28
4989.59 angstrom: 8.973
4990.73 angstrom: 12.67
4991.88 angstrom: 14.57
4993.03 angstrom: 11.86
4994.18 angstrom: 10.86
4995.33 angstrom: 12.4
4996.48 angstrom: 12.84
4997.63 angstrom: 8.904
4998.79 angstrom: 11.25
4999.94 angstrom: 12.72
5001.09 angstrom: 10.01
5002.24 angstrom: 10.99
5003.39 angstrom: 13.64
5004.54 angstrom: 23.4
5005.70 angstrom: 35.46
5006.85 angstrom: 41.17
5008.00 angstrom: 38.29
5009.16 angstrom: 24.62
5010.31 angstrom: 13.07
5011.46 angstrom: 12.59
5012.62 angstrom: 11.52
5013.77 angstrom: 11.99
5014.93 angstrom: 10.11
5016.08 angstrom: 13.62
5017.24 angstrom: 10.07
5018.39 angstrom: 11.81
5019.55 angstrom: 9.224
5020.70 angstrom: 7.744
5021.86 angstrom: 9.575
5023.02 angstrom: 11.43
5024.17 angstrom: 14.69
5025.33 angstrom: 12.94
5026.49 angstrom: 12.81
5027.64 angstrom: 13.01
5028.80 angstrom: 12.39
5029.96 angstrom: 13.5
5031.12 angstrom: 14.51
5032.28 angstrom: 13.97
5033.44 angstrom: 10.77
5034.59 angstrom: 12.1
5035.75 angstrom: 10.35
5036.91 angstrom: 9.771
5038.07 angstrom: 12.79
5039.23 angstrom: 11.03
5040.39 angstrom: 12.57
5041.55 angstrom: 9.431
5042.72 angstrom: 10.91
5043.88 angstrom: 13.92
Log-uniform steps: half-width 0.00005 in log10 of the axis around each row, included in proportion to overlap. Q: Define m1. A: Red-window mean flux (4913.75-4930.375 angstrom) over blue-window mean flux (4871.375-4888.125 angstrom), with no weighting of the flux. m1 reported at 1.02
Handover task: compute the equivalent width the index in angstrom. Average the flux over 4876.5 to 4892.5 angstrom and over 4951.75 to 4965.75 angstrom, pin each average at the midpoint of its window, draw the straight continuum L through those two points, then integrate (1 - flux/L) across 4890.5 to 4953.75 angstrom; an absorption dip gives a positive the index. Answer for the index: 6.27 angstrom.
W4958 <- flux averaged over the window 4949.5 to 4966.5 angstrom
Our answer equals 14.6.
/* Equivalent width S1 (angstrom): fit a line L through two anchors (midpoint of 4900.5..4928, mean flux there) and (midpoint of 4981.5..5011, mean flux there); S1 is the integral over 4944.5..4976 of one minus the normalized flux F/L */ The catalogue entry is 1.8 angstrom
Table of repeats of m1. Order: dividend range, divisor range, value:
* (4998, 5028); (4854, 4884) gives 1.08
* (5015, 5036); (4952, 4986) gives 0.92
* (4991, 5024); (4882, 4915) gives 1.24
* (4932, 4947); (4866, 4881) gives 1.18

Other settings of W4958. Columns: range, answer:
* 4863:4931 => 11.9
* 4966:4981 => 11.6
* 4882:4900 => 12.3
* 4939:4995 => 12.7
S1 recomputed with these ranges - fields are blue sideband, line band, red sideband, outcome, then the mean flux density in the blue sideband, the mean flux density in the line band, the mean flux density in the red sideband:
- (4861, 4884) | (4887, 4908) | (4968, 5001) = 1.21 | 13.5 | 12.3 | 11.4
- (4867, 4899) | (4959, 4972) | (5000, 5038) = 0.08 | 11.5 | 13.5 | 15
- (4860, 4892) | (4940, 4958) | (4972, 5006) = -0.55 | 13.9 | 13.3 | 12.4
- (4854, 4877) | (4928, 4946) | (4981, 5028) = 2.86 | 15.4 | 12.4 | 14.1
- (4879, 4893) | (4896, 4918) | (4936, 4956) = -0.03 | 12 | 12.2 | 12.4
